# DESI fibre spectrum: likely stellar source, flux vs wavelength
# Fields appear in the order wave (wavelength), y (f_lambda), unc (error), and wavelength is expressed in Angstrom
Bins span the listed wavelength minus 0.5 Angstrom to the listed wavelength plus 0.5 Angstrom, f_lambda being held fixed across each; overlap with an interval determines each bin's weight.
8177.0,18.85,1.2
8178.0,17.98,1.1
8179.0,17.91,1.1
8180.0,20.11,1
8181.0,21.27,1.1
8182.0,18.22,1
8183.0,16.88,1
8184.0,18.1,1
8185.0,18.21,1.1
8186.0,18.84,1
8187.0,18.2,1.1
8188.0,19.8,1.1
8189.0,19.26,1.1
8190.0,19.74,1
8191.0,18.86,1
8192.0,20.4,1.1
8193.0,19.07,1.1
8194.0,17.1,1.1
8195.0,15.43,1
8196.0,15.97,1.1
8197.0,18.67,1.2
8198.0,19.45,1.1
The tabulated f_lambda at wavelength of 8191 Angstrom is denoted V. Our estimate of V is 18.86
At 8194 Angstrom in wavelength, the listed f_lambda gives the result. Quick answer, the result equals 17.1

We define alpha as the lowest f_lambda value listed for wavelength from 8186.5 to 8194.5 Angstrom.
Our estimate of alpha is 17.1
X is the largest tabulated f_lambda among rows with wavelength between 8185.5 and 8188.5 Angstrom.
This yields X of 19.8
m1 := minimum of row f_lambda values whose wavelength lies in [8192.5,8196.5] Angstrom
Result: 15.43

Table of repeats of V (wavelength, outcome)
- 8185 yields 18.21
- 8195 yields 15.43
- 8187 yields 18.2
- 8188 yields 19.8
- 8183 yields 16.88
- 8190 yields 19.74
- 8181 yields 21.27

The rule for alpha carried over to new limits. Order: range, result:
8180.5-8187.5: 16.88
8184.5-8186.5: 18.21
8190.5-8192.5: 18.86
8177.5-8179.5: 17.91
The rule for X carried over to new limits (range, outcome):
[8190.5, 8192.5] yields 20.4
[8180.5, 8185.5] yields 21.27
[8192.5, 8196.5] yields 19.07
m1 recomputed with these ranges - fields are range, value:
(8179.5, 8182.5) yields 18.22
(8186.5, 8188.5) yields 18.2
